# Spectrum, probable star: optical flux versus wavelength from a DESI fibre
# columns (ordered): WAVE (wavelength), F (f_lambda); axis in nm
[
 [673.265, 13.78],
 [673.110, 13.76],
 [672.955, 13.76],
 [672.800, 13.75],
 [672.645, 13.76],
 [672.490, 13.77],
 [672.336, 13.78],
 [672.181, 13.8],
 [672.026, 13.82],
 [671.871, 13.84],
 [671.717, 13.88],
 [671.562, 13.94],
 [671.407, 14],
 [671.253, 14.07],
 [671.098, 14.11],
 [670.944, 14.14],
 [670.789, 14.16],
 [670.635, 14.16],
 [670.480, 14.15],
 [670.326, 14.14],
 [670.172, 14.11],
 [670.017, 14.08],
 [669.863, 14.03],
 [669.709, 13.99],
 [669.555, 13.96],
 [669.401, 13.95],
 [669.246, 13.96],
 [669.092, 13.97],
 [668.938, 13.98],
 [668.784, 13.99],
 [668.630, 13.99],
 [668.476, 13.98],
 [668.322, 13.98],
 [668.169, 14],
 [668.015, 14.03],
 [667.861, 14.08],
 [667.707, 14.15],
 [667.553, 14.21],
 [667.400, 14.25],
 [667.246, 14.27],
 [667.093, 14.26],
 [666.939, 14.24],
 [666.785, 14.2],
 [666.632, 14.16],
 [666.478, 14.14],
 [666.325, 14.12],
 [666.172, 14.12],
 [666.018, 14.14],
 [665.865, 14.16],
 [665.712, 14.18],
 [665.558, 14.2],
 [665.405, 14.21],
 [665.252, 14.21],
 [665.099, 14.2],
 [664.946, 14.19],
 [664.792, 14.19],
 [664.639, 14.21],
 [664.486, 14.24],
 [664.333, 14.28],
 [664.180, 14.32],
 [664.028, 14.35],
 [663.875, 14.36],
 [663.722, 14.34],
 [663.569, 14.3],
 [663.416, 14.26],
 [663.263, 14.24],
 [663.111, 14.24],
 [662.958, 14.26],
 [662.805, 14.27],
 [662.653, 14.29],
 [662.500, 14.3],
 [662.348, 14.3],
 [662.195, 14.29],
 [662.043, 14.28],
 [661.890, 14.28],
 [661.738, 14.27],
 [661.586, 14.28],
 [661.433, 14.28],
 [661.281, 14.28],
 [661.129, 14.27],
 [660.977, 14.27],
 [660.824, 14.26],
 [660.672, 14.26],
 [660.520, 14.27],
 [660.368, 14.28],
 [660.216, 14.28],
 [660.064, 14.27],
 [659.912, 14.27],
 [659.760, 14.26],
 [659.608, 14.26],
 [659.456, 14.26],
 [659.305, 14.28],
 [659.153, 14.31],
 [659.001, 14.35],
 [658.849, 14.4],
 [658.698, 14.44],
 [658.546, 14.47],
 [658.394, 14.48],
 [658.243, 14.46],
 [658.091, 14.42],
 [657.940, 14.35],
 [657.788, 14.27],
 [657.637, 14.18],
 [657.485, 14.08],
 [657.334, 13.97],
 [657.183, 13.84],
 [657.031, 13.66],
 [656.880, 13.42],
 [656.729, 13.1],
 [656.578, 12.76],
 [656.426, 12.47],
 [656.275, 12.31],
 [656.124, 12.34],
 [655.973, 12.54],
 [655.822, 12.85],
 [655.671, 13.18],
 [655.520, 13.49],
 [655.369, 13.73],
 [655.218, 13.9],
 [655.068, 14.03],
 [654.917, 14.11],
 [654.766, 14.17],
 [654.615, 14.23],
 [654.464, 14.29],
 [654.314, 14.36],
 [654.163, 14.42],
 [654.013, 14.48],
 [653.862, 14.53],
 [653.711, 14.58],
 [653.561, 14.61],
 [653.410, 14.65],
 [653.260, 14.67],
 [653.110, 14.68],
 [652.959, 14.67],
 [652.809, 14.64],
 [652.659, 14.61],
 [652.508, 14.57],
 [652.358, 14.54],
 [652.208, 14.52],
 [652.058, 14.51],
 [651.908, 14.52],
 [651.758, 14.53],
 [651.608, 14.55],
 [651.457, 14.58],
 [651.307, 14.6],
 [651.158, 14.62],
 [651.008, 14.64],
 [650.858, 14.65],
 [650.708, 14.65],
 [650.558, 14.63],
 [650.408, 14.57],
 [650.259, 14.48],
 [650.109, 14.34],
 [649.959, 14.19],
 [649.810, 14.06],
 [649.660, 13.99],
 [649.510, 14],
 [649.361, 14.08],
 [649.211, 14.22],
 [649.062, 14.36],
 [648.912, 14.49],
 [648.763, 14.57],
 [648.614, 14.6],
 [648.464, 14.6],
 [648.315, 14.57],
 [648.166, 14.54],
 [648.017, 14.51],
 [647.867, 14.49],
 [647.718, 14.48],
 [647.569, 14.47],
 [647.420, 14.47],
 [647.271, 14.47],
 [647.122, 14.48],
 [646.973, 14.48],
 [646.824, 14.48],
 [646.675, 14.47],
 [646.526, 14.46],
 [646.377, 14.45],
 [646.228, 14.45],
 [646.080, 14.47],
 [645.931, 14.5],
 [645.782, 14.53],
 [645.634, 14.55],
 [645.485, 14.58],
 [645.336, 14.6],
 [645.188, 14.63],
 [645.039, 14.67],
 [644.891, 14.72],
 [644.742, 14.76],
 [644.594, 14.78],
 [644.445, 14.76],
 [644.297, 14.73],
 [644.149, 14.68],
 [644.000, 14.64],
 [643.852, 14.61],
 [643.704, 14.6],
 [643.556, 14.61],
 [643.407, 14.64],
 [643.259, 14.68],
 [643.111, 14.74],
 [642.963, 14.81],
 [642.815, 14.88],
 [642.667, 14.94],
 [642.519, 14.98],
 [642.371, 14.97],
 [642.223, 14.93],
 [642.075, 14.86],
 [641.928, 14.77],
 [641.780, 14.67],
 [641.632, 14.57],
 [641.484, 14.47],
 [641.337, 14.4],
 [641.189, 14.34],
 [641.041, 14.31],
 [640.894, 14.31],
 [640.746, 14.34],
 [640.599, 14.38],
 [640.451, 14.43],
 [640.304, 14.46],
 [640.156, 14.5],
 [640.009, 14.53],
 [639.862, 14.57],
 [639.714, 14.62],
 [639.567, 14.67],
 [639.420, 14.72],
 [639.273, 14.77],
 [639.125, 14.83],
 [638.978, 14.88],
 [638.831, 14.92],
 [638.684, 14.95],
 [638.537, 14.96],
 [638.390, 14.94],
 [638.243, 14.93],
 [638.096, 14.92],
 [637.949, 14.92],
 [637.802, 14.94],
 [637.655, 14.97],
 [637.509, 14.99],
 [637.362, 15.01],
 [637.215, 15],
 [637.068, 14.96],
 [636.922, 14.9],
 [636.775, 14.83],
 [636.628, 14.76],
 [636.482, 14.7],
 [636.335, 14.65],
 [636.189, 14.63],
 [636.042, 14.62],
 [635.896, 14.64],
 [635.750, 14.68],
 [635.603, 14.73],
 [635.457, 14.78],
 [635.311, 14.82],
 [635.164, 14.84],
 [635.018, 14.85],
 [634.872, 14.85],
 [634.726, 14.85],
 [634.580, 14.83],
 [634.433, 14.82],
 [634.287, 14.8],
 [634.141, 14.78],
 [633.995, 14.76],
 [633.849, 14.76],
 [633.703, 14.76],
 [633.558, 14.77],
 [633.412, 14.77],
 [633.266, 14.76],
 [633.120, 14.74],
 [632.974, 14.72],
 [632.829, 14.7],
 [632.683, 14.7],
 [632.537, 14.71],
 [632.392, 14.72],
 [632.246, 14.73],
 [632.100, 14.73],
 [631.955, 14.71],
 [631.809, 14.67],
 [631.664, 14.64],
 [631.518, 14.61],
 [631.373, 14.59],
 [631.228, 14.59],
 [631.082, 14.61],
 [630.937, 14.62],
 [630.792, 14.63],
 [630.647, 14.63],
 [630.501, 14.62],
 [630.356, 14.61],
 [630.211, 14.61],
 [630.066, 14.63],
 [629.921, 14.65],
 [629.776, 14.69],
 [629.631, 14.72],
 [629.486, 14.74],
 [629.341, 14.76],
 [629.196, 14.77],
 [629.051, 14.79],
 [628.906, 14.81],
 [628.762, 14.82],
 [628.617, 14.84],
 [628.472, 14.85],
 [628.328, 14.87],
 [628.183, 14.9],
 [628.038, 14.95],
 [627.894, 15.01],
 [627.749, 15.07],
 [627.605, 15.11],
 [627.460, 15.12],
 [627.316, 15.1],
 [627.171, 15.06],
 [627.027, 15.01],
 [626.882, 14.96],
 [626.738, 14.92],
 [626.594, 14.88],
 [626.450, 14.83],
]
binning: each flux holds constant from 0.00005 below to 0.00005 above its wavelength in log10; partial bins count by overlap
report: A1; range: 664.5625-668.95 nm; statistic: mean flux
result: 14.1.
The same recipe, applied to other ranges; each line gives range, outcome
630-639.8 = 14.8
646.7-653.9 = 14.5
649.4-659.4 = 14.1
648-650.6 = 14.4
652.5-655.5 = 14.4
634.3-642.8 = 14.7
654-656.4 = 13.6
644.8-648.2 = 14.5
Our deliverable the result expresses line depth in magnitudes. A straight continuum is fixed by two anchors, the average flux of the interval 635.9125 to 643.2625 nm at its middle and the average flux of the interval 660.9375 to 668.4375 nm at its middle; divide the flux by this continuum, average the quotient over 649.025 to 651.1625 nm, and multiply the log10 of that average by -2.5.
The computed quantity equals 0.01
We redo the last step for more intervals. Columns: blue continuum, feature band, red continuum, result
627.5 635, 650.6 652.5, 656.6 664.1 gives -0.01 mag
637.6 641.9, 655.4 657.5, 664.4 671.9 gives 0.10 mag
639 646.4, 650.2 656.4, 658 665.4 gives 0.02 mag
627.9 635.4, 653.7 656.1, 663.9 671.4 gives 0.04 mag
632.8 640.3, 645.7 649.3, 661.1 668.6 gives 0.01 mag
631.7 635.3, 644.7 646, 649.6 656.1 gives -0.01 mag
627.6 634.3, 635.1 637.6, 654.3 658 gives -0.02 mag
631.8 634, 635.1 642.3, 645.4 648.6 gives -0.01 mag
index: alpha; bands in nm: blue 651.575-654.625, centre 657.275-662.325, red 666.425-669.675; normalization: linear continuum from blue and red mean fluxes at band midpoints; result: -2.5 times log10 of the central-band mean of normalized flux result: 0.003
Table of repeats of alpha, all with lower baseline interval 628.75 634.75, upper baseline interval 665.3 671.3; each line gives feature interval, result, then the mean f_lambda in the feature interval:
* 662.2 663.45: -0.01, 14.3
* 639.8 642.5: 0.00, 14.6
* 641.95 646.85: -0.01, 14.7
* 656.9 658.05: 0.02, 14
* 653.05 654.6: -0.01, 14.5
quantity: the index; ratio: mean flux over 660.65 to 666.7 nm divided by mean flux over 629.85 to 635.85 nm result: 0.97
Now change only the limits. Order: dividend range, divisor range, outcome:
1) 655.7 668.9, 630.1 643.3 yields 0.96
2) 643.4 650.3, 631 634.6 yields 0.98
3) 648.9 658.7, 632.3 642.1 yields 0.96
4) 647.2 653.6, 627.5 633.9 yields 0.98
